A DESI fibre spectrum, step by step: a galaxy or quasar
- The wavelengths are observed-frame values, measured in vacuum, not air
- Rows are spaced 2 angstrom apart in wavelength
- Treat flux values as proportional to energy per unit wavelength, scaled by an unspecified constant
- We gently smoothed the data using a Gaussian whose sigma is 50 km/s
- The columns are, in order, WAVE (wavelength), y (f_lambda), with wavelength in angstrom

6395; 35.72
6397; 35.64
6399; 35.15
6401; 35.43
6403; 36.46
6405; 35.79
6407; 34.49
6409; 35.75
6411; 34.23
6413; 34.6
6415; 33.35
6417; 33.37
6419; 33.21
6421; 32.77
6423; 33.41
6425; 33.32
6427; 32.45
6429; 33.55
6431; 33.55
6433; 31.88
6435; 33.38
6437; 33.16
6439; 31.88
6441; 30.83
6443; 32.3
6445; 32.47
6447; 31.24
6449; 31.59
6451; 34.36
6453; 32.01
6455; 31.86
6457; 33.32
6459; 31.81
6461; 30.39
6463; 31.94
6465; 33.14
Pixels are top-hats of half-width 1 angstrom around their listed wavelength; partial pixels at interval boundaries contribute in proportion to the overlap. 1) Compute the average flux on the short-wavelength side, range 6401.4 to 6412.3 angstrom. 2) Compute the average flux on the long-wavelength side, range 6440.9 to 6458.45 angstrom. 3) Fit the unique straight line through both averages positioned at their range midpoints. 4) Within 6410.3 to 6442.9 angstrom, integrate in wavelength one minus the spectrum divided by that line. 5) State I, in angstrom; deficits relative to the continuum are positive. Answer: 0.9 angstrom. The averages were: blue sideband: 35.3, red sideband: 32.3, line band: 33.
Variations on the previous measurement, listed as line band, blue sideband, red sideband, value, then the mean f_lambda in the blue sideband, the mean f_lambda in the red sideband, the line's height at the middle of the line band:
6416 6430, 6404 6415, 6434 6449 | 0.2 angstrom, 34.8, 32.1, 33.7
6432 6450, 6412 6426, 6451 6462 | 0.3 angstrom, 33.4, 32.1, 32.7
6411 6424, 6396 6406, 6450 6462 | 0.4 angstrom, 35.7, 32.3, 34.7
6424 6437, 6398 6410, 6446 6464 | 0.3 angstrom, 35.5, 32.1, 33.7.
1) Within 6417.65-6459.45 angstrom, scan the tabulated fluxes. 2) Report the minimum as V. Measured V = 30.83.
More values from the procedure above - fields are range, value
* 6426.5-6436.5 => 31.88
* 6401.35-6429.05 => 32.45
